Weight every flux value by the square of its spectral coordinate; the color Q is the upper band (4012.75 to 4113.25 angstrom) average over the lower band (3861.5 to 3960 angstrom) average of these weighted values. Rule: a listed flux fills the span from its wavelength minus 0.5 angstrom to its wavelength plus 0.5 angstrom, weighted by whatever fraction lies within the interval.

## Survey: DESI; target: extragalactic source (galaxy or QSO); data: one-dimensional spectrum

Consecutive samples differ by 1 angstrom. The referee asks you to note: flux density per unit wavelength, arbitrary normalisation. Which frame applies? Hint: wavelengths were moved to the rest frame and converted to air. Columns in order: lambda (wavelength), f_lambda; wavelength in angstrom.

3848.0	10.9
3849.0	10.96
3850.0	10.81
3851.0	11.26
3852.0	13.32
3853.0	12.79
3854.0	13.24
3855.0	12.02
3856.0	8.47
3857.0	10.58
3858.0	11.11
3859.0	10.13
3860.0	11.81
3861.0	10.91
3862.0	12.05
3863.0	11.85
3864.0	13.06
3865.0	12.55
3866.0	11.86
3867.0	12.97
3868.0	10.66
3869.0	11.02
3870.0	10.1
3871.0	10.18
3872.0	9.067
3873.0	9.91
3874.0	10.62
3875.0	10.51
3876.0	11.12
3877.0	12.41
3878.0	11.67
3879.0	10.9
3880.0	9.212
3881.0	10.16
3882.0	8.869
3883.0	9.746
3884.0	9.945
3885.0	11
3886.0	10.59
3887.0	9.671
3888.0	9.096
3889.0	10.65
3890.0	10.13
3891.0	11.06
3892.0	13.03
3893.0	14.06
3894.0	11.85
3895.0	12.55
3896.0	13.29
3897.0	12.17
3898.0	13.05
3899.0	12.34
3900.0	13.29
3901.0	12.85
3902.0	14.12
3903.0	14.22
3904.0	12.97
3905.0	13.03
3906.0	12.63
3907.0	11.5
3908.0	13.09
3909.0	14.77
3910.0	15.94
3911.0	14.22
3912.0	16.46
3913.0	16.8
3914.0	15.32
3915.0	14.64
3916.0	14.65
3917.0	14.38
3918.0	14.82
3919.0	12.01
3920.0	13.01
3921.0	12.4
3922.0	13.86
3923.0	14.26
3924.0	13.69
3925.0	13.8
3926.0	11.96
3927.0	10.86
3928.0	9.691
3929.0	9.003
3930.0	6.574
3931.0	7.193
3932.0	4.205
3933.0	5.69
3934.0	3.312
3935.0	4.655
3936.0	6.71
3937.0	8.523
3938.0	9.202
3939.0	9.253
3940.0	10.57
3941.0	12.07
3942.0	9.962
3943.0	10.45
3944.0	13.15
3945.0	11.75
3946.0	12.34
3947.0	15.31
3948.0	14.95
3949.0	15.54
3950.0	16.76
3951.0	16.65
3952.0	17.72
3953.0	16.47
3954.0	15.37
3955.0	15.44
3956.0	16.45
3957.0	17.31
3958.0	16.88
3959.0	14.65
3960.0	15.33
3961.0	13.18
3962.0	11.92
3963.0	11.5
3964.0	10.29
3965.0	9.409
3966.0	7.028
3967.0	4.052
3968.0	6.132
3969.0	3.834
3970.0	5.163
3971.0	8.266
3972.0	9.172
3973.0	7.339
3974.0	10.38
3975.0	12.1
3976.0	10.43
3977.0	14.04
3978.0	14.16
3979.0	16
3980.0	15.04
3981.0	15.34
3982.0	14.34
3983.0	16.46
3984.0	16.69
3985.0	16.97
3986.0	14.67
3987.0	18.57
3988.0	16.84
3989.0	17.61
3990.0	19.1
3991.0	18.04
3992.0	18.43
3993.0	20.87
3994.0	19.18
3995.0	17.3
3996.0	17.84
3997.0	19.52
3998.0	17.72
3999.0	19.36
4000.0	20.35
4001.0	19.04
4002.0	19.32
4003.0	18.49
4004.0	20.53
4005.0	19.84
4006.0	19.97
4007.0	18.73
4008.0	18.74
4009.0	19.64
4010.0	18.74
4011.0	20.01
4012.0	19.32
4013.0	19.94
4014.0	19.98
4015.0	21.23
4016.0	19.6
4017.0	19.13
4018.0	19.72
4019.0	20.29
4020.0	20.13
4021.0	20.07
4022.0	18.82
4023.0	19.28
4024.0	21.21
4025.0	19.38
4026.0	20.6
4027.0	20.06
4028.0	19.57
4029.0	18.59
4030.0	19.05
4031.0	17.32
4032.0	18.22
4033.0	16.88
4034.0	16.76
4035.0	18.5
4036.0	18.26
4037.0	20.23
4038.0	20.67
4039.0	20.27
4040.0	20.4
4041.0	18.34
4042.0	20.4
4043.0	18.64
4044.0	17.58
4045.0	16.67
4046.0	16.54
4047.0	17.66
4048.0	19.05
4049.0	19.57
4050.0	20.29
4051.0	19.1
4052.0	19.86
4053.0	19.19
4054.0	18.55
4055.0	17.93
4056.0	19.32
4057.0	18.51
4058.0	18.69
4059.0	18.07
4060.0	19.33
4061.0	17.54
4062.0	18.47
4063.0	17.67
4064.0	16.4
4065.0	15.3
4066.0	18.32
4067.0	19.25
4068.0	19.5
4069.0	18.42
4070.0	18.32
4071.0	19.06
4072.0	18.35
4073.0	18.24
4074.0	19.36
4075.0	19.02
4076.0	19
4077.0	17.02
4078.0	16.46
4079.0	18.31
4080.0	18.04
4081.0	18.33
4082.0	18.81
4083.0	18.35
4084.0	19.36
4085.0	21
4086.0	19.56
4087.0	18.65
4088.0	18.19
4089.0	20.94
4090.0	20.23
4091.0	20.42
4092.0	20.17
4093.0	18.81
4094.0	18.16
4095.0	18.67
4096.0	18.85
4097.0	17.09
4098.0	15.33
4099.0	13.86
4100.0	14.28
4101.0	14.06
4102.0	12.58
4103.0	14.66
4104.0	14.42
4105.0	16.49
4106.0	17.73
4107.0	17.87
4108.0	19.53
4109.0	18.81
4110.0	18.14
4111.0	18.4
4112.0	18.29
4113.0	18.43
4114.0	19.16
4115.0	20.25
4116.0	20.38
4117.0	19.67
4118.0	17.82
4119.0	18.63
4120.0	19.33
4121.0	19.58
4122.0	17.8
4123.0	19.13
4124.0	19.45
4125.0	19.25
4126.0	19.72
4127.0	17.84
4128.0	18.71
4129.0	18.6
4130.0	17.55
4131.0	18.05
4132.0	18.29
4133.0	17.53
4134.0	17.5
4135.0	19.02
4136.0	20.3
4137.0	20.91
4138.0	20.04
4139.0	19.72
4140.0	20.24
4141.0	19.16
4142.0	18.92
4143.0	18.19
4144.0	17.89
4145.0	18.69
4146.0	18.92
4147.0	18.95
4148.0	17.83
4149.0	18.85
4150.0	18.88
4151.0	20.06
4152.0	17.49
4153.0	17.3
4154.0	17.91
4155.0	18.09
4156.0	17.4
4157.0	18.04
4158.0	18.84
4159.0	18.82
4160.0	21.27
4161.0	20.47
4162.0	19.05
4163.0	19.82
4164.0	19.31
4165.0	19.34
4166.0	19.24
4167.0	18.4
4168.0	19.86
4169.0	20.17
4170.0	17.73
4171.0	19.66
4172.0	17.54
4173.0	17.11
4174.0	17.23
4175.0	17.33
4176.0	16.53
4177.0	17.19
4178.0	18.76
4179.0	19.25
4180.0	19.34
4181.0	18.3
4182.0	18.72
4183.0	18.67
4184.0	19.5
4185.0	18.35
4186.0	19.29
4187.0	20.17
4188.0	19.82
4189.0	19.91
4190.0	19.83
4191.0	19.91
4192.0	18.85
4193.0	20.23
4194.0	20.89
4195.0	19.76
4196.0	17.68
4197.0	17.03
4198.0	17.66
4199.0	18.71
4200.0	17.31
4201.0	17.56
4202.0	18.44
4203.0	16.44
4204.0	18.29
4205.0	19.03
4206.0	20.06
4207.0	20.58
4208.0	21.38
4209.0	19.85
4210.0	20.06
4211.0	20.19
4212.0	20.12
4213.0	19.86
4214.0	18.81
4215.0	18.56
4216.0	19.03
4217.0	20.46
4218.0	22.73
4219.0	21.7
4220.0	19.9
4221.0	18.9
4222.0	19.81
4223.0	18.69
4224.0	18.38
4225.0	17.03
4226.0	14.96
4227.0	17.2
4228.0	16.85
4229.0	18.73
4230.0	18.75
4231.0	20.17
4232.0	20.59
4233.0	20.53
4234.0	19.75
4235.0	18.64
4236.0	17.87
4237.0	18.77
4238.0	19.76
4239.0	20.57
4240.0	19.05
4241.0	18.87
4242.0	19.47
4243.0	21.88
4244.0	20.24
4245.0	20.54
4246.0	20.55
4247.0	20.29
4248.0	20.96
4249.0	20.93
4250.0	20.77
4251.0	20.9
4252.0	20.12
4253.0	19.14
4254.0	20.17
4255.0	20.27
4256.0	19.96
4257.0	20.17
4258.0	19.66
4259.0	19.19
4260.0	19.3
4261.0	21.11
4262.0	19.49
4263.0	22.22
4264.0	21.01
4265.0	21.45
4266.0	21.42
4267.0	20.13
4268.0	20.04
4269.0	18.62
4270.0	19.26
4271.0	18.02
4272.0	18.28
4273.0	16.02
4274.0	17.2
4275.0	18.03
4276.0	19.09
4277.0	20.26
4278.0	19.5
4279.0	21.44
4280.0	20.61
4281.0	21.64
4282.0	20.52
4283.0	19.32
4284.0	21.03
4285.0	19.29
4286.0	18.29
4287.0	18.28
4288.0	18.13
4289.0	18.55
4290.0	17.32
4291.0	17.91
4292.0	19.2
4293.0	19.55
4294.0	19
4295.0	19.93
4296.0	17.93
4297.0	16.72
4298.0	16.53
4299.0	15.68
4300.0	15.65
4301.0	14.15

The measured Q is 1.6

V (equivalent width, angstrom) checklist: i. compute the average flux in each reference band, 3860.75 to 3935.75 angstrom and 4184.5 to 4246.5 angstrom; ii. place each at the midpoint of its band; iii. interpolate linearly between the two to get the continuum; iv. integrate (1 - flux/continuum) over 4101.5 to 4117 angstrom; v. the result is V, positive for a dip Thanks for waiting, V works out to -0.9 angstrom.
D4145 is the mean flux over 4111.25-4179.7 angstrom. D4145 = 18.8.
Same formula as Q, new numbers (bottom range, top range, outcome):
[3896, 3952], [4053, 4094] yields 1.65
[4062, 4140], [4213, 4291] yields 1.15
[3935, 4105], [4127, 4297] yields 1.26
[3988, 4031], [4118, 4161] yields 1.04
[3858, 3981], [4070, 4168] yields 1.74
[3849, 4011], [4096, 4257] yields 1.64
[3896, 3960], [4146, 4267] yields 1.74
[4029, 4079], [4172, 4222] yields 1.11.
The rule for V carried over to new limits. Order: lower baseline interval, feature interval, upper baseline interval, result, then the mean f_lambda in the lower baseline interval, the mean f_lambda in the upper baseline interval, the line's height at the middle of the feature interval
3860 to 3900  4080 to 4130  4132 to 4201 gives -3.06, 11.2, 18.8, 17.2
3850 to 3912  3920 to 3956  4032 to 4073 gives 6.50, 11.7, 18.5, 14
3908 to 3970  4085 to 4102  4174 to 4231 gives -1.94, 12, 18.9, 16.1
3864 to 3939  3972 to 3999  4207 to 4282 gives -4.78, 11.5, 19.7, 13.5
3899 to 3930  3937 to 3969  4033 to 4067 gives 4.74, 13.3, 18.5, 14.8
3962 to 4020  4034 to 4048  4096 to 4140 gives -1.70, 15.8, 18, 16.7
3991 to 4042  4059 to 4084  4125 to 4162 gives 1.12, 19.3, 18.8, 19.1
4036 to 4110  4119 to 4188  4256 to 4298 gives -0.36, 18.2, 19.3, 18.7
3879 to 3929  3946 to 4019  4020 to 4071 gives 1.63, 12.6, 18.7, 16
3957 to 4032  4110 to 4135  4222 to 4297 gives -1.24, 16.3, 19.4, 17.8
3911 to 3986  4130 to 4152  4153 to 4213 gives -1.49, 12.1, 18.9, 17.7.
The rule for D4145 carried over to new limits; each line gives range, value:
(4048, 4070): 18.5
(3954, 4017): 15.6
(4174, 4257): 19.3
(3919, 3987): 11.8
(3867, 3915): 12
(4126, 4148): 18.8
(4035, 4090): 18.7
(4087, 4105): 17.1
